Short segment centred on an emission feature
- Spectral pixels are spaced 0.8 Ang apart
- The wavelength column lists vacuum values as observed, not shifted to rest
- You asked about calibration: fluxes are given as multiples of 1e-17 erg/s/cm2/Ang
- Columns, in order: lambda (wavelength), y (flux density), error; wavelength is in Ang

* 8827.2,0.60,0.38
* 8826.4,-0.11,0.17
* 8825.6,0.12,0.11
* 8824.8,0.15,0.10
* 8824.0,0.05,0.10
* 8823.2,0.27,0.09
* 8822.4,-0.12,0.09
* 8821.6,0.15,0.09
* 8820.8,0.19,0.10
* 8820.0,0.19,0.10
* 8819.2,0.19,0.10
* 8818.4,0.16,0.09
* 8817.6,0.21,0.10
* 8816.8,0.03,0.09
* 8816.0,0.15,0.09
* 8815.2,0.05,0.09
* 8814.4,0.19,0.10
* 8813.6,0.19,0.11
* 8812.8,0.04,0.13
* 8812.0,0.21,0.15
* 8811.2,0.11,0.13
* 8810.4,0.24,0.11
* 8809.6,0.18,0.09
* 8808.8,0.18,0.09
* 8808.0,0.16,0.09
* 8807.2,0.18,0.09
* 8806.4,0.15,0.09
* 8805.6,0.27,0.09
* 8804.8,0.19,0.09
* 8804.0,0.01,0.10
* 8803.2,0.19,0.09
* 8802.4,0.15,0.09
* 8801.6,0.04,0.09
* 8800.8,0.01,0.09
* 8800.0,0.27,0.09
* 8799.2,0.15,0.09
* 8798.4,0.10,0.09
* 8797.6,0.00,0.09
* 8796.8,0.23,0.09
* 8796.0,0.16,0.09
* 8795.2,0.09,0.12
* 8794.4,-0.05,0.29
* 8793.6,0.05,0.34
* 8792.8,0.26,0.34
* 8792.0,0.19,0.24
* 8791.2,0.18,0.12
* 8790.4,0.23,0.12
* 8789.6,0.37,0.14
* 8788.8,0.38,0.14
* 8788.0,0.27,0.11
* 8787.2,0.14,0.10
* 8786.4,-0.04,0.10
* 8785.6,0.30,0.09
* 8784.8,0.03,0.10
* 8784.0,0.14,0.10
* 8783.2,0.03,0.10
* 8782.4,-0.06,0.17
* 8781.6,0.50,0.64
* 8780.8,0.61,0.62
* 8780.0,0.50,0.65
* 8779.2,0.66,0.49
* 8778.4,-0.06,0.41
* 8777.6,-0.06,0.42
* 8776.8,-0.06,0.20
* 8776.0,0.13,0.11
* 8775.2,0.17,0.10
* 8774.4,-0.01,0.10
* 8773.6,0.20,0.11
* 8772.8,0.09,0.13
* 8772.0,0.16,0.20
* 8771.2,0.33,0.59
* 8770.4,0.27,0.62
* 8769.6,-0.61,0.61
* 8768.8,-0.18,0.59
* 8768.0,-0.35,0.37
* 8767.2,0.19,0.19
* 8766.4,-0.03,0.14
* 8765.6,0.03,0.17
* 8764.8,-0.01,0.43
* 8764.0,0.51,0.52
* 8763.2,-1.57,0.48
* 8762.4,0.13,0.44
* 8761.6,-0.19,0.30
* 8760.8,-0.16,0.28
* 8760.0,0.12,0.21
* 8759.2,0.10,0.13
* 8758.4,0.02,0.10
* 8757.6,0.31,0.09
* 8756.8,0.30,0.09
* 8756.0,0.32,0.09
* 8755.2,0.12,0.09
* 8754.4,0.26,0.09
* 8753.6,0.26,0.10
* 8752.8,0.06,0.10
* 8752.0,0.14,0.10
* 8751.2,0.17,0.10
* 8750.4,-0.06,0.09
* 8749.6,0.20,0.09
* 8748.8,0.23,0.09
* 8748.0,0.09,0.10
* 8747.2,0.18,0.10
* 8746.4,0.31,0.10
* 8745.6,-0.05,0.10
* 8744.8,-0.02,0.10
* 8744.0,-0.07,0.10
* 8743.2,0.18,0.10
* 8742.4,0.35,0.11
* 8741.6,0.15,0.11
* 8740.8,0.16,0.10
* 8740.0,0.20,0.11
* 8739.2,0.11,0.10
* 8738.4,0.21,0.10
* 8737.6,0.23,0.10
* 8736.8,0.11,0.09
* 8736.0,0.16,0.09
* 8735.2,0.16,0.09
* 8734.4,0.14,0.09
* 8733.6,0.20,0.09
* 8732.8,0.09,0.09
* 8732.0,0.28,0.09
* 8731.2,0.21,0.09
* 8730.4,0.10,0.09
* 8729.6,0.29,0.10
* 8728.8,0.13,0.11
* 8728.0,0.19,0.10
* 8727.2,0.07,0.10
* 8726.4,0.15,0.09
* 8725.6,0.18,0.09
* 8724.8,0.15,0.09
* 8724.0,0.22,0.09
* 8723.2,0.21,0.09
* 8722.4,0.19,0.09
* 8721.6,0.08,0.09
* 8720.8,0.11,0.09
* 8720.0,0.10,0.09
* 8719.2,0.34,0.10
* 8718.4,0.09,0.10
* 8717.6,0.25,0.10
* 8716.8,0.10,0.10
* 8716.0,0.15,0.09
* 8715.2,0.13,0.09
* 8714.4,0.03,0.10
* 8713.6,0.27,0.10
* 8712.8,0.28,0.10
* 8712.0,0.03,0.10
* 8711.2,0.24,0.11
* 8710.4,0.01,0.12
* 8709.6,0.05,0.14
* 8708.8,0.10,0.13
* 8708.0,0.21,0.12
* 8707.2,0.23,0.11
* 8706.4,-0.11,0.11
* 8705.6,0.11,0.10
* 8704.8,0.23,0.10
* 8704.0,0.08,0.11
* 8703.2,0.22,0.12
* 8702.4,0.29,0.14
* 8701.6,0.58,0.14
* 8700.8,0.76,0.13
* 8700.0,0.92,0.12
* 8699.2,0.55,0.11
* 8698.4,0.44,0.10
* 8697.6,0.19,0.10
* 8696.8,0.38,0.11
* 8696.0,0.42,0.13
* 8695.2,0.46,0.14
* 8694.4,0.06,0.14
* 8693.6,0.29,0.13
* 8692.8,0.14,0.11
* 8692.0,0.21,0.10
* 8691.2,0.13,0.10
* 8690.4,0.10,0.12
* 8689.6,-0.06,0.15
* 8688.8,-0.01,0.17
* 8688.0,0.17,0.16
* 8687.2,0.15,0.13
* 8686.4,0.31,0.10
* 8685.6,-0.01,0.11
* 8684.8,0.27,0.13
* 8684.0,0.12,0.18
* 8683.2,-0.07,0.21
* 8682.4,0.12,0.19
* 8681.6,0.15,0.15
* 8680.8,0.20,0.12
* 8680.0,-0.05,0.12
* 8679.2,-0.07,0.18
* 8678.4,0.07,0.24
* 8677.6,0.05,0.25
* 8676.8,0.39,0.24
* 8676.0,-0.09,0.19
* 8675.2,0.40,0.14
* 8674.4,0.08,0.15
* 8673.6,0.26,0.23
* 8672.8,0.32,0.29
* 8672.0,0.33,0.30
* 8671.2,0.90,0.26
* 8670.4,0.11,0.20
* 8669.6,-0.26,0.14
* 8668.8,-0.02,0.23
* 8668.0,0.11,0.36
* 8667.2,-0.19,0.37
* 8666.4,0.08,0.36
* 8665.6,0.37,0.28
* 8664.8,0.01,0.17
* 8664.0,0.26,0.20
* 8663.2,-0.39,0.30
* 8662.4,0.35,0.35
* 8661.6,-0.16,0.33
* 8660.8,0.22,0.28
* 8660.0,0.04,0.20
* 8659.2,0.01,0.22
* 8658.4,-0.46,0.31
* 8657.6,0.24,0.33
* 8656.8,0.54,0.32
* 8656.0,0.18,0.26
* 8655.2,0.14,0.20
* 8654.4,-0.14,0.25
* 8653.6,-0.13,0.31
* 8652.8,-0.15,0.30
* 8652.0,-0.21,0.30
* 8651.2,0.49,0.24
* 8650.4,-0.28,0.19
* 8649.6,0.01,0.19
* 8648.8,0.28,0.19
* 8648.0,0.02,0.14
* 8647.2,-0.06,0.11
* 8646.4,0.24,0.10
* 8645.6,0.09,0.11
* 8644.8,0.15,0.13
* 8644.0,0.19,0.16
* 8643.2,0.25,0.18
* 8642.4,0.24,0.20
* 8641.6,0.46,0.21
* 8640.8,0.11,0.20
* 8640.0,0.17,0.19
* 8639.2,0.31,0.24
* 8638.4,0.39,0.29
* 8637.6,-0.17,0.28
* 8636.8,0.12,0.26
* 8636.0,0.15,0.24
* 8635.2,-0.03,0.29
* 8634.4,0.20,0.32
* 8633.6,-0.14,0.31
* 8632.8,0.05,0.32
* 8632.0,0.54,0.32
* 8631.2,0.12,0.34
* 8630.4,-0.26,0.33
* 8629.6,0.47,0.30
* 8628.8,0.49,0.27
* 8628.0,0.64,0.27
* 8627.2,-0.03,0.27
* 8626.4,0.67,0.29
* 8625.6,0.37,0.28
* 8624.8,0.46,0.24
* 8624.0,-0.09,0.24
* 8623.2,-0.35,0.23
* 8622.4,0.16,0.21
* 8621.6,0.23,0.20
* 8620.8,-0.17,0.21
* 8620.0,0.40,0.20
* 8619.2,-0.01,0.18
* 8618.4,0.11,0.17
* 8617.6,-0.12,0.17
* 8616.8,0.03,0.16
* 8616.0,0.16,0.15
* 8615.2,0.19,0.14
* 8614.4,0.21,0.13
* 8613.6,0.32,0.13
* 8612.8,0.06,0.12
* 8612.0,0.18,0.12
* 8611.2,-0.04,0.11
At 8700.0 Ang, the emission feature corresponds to H-gamma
